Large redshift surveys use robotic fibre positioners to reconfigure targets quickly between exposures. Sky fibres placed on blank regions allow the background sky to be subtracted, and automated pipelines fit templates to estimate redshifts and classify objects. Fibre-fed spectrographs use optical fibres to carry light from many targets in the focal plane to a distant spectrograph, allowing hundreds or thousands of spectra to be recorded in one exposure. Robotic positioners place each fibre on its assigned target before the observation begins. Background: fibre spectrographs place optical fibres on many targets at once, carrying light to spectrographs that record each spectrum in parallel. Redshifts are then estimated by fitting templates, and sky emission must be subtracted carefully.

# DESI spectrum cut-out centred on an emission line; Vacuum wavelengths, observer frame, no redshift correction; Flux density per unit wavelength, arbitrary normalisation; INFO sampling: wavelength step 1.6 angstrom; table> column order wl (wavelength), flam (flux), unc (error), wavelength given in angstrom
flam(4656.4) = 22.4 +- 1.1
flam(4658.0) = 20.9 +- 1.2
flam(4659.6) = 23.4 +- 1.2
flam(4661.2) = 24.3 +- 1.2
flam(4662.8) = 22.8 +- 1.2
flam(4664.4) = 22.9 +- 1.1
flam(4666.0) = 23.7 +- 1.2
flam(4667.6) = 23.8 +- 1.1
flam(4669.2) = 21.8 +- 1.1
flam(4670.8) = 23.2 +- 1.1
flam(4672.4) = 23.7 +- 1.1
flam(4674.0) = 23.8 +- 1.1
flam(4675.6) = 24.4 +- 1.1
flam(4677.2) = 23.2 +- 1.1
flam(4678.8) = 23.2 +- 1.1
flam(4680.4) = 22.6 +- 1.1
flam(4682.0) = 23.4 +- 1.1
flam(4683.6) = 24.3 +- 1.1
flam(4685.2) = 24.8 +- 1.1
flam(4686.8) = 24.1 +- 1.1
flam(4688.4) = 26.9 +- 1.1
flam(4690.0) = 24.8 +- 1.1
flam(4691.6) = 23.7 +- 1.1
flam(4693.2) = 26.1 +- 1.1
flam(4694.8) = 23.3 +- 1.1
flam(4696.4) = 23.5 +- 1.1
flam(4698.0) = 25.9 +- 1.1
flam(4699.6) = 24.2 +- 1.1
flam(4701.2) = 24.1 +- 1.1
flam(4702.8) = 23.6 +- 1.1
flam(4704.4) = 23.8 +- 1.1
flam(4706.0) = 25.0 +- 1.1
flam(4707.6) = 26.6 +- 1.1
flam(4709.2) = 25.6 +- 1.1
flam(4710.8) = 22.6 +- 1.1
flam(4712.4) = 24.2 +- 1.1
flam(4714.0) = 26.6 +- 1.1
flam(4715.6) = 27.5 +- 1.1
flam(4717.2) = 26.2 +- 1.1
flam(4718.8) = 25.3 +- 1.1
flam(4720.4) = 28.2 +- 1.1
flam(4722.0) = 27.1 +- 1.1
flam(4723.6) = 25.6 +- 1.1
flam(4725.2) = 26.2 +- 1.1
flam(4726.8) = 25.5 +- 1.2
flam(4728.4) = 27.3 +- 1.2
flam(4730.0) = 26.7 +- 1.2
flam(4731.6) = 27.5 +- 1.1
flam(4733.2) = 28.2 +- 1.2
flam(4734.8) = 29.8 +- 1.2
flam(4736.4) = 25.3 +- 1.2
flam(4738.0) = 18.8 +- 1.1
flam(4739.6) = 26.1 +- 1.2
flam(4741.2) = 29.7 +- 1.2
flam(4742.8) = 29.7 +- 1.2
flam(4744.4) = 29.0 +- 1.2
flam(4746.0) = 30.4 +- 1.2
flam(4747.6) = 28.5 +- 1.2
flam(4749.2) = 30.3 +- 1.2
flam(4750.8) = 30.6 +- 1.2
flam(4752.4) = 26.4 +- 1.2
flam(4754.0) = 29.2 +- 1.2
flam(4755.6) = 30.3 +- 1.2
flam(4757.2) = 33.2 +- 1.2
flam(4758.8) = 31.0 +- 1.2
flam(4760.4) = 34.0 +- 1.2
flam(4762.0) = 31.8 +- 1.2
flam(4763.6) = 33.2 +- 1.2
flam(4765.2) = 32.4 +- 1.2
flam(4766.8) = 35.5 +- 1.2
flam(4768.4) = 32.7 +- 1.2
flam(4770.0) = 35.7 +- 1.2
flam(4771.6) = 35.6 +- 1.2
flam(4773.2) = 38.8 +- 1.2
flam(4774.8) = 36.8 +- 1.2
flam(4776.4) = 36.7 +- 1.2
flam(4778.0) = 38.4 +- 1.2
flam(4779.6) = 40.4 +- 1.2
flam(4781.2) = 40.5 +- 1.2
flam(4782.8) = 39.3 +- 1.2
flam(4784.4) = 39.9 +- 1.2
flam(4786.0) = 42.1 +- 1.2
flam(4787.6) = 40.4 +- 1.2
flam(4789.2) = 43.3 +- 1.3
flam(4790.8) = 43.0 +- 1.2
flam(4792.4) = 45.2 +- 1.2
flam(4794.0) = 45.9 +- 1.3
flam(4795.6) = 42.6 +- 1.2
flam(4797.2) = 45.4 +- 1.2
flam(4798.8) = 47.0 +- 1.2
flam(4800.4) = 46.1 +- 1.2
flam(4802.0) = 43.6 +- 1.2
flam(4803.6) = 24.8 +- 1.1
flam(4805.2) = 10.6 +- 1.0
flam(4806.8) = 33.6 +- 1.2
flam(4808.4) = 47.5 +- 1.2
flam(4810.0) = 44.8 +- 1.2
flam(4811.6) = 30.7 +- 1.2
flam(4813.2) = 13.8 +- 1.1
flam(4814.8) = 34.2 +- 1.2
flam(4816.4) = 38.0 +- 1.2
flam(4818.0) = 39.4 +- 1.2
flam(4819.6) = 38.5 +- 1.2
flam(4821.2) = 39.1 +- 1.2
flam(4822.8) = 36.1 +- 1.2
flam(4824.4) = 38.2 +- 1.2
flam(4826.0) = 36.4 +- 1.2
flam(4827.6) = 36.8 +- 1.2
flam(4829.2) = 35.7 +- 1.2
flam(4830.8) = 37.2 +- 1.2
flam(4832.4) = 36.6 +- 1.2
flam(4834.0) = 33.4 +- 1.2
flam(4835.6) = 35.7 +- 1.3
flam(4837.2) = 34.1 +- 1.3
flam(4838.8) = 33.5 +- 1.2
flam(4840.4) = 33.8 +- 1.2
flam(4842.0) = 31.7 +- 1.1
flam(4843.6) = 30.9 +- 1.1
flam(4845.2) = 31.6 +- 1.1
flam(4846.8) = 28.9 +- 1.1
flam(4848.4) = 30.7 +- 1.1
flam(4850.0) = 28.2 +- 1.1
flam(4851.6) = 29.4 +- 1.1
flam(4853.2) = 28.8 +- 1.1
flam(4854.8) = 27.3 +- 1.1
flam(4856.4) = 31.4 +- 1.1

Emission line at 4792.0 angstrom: C IV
